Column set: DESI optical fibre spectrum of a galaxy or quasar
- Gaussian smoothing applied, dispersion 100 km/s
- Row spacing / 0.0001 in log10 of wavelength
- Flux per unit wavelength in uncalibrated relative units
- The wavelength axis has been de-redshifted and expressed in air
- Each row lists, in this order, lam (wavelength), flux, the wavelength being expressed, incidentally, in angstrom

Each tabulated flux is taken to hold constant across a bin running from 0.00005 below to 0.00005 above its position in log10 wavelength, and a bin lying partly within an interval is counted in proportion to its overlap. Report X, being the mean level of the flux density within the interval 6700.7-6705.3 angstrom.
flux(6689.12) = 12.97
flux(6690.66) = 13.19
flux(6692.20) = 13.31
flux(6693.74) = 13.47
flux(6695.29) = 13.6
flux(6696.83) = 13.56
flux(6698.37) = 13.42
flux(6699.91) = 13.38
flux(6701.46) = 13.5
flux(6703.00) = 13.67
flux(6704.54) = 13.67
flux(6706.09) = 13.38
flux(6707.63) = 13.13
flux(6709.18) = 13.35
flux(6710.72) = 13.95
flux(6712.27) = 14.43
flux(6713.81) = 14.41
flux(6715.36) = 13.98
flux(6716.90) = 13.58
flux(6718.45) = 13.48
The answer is 13.6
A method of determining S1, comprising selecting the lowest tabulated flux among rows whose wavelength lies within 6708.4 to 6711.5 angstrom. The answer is 13.35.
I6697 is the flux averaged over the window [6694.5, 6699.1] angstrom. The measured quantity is 13.5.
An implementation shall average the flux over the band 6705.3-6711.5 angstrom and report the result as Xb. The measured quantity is 13.4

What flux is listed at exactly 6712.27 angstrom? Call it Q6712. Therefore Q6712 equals 14.43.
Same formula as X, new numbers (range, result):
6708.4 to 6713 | 13.9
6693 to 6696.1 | 13.5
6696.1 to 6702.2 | 13.5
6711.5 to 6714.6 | 14.4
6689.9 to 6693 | 13.3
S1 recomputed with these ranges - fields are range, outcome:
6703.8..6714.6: 13.13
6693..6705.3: 13.38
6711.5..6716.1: 13.98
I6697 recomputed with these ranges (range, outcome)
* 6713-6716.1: 14.2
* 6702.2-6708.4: 13.5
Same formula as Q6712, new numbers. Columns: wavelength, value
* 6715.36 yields 13.98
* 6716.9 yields 13.58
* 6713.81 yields 14.41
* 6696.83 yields 13.56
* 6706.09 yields 13.38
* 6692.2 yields 13.31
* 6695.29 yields 13.6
